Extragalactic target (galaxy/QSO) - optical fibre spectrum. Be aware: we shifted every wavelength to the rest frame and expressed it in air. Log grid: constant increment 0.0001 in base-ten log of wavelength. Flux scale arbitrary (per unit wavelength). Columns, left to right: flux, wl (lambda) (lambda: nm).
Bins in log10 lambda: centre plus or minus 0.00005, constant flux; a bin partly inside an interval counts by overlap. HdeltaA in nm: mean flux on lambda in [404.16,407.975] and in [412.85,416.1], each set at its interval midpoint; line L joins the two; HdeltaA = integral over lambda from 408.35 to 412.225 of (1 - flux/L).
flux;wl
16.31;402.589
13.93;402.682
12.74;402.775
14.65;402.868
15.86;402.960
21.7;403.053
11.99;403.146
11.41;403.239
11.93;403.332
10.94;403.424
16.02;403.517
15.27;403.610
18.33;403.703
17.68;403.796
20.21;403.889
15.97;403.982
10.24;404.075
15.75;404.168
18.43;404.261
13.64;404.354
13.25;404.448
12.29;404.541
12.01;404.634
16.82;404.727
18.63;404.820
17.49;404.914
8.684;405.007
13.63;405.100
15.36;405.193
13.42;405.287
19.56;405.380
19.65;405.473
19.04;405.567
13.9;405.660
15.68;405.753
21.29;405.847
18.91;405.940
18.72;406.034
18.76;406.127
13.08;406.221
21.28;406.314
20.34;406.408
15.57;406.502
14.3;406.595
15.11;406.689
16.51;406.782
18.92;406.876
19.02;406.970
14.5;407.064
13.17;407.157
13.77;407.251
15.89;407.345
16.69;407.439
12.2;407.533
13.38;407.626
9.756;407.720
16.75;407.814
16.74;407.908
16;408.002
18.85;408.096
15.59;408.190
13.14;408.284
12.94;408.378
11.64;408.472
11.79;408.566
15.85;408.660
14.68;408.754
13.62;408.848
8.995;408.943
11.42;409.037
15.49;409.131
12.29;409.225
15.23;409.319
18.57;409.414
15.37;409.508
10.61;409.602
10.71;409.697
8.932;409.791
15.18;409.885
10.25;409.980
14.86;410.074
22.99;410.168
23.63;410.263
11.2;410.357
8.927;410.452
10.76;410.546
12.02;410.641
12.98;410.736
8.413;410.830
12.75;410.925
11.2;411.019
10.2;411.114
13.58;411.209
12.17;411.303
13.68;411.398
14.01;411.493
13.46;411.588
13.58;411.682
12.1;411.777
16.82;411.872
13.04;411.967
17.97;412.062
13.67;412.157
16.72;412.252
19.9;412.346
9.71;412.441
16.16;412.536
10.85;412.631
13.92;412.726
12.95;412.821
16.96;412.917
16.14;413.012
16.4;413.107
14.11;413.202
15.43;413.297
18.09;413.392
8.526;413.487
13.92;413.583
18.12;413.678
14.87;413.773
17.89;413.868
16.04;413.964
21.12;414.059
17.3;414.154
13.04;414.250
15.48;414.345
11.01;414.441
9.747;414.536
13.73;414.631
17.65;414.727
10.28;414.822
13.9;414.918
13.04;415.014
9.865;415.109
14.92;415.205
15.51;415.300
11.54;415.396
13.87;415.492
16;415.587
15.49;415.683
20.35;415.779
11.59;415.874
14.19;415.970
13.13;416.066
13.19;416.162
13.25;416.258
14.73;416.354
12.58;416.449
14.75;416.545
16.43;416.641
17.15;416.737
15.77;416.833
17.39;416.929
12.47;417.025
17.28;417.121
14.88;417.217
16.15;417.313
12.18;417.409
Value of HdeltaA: 0.483 nm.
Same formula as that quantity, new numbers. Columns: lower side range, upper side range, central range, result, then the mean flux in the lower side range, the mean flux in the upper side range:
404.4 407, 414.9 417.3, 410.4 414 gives 0.32 nm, 16.5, 14.6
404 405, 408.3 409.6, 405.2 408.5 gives -0.48 nm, 14.6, 13.6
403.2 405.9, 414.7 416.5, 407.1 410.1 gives 0.23 nm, 15.4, 13.9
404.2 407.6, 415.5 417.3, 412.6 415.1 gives 0.12 nm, 16.1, 15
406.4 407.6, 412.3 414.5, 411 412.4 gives 0.10 nm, 15.7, 15.1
